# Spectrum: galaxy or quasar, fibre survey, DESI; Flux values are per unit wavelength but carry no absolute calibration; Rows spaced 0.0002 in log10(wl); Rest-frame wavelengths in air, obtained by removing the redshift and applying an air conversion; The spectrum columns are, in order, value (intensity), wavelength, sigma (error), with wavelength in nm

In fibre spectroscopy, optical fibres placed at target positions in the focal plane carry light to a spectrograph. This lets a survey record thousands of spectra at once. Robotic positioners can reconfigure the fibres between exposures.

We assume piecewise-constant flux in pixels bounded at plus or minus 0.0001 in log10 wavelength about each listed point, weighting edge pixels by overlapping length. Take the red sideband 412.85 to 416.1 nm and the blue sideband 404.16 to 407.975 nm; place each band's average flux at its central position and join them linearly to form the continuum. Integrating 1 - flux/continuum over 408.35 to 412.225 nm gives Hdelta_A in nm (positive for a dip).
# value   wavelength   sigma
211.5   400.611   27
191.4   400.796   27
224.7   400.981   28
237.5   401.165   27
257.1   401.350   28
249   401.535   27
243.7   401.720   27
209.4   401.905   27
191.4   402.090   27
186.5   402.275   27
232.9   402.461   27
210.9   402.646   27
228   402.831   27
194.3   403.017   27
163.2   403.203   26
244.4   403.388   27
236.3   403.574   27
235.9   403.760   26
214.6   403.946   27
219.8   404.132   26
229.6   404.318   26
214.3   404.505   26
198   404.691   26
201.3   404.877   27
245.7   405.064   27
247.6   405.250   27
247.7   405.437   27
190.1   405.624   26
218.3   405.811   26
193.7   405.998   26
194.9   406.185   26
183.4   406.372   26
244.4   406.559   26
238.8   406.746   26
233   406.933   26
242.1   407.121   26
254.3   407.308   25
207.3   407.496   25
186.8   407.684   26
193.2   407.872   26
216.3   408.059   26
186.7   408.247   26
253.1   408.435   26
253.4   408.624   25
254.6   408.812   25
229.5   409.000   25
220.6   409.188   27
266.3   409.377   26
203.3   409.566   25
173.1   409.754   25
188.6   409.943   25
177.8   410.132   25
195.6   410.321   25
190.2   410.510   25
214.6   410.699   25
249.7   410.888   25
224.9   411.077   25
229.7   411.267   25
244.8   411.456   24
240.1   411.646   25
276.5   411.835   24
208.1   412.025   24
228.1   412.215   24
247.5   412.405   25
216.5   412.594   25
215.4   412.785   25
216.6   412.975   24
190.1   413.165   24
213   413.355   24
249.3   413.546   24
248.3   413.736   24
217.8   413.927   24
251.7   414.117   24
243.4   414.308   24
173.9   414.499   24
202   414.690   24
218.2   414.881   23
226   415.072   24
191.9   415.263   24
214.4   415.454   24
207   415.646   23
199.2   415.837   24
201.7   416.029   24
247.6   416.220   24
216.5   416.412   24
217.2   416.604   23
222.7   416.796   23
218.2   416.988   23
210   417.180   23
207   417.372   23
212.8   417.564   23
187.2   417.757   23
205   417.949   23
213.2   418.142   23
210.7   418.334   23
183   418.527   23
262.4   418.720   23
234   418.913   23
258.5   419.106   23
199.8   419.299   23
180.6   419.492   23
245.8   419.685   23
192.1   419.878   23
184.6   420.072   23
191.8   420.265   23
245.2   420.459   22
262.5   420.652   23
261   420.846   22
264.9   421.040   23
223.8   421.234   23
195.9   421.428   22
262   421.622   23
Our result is -0.14 nm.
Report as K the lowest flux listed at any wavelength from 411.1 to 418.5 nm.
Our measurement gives 173.9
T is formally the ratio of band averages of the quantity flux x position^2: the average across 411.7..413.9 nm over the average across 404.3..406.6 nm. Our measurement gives 1.1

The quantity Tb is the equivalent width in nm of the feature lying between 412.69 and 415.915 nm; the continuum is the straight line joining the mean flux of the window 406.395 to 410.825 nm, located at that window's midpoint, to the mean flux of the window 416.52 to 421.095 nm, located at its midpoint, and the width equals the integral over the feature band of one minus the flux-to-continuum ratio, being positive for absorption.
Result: 0.03 nm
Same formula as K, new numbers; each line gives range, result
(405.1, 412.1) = 173.1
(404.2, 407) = 183.4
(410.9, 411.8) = 224.9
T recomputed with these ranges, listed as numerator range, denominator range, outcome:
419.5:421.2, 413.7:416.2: 1.09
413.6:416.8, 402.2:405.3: 1.06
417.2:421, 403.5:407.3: 1.05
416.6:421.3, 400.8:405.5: 1.07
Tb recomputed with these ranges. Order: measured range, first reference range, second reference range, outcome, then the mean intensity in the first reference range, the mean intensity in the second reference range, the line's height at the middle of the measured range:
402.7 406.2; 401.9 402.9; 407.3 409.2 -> -0.05 nm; 210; 222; 214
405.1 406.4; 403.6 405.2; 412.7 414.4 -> 0.05 nm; 221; 227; 222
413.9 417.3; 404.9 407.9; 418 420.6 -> 0.03 nm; 220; 216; 217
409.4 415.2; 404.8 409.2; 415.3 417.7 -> -0.06 nm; 222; 213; 217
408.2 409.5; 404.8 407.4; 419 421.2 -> -0.08 nm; 224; 226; 224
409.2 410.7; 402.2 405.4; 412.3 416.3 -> 0.12 nm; 219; 219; 219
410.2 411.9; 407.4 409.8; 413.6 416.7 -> -0.07 nm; 220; 218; 219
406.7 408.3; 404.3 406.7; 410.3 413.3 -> 0.01 nm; 216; 225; 219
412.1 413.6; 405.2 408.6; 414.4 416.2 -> -0.08 nm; 219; 206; 210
